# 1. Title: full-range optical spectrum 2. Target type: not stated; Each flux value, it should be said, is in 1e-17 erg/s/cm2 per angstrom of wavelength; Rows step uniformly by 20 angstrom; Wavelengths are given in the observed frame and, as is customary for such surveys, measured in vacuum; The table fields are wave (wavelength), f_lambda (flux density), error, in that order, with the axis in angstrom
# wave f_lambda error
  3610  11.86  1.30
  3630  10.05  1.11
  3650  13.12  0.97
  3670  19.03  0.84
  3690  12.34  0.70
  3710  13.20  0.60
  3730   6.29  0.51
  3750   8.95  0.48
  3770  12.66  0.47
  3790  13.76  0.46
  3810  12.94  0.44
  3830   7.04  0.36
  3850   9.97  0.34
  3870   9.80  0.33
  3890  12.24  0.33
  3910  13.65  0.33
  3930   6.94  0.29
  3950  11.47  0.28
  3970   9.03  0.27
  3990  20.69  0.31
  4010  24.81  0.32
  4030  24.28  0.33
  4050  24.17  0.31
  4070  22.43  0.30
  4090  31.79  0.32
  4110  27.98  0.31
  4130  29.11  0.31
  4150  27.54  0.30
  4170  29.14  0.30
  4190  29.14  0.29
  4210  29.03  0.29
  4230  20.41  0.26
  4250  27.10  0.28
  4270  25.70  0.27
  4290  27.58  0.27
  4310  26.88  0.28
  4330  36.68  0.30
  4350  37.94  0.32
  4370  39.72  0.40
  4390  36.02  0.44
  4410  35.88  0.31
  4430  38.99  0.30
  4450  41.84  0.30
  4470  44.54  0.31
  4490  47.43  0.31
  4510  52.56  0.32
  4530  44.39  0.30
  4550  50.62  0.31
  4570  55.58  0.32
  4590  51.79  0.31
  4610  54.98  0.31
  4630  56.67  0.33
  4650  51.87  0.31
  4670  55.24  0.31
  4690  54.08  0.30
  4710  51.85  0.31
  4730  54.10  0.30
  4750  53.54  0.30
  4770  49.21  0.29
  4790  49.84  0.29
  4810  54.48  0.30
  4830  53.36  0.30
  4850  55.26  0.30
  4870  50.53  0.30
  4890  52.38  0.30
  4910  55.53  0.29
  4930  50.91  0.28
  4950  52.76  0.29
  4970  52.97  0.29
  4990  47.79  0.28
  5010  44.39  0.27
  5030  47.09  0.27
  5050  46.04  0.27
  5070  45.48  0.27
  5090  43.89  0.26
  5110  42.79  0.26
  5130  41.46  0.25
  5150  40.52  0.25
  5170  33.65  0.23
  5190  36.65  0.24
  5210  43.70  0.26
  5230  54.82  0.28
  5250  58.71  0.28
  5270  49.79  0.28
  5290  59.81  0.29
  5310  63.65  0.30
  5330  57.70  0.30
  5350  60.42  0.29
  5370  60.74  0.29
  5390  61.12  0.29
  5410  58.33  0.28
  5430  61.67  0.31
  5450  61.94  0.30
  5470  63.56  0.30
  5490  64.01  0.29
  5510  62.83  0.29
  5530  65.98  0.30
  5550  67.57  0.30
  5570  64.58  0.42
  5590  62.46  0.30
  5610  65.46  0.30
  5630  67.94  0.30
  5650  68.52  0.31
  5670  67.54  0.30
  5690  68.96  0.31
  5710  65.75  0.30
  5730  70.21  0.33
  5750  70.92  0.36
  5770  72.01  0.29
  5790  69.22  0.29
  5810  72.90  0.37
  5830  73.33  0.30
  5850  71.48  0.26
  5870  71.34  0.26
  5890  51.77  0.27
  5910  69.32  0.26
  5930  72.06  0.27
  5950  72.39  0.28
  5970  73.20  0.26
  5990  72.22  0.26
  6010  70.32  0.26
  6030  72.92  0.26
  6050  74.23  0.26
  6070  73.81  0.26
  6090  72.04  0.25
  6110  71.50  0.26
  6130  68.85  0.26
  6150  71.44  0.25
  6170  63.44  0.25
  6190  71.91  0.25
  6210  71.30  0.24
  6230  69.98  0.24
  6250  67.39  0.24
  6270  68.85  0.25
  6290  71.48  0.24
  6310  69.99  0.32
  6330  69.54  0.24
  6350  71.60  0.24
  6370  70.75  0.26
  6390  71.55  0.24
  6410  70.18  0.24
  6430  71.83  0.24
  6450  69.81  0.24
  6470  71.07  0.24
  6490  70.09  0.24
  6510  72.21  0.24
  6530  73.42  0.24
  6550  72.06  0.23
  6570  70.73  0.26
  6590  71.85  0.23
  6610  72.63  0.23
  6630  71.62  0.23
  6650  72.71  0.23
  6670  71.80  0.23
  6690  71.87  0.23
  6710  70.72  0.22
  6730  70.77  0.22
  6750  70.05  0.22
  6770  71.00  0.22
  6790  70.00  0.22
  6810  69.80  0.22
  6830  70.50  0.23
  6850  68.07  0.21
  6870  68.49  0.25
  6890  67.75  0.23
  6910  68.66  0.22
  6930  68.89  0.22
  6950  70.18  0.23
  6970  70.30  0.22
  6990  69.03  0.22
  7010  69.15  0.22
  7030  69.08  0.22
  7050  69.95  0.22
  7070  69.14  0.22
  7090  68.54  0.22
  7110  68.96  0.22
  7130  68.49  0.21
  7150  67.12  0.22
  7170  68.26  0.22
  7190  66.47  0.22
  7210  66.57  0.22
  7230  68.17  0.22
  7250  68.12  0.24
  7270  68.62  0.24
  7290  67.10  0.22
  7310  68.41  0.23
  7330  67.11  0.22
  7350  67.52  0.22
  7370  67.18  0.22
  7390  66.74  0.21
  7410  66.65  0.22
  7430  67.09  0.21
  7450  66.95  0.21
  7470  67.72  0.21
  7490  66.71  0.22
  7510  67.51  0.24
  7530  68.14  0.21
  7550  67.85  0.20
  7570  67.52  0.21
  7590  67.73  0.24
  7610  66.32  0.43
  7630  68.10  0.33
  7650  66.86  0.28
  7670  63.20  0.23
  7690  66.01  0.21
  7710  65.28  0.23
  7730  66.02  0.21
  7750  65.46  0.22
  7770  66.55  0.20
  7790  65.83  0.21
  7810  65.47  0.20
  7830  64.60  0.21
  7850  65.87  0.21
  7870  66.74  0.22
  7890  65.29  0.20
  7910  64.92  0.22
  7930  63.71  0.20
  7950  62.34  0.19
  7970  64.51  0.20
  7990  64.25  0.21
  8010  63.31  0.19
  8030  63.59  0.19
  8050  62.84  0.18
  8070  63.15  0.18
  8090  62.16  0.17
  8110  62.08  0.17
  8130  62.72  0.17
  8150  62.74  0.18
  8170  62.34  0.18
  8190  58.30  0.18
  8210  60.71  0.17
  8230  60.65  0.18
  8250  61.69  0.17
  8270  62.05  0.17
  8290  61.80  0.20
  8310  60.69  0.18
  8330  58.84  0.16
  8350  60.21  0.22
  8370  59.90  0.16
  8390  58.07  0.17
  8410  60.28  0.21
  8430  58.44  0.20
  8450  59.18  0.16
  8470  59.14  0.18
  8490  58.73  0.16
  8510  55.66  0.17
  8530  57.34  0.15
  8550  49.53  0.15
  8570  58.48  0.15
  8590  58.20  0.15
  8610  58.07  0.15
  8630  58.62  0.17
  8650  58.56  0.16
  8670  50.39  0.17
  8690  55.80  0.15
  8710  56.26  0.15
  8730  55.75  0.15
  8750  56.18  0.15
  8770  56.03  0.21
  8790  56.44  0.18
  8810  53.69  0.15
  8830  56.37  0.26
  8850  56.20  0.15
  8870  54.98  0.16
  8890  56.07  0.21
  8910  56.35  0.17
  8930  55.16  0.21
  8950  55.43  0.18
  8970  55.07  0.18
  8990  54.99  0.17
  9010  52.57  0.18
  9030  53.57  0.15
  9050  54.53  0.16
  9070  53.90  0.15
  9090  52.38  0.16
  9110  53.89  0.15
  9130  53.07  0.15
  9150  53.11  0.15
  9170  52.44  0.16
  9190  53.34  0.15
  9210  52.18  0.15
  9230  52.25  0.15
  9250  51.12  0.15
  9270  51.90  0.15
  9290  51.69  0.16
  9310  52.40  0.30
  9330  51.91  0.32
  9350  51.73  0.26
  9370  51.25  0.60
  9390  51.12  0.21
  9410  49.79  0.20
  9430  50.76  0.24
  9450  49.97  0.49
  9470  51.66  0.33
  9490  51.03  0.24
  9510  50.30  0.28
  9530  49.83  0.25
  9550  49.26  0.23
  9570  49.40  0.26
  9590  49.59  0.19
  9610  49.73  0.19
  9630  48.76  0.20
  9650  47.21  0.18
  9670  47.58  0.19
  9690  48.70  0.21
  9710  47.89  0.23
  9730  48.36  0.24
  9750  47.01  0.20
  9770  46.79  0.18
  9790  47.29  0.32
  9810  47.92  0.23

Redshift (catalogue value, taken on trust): 0.000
